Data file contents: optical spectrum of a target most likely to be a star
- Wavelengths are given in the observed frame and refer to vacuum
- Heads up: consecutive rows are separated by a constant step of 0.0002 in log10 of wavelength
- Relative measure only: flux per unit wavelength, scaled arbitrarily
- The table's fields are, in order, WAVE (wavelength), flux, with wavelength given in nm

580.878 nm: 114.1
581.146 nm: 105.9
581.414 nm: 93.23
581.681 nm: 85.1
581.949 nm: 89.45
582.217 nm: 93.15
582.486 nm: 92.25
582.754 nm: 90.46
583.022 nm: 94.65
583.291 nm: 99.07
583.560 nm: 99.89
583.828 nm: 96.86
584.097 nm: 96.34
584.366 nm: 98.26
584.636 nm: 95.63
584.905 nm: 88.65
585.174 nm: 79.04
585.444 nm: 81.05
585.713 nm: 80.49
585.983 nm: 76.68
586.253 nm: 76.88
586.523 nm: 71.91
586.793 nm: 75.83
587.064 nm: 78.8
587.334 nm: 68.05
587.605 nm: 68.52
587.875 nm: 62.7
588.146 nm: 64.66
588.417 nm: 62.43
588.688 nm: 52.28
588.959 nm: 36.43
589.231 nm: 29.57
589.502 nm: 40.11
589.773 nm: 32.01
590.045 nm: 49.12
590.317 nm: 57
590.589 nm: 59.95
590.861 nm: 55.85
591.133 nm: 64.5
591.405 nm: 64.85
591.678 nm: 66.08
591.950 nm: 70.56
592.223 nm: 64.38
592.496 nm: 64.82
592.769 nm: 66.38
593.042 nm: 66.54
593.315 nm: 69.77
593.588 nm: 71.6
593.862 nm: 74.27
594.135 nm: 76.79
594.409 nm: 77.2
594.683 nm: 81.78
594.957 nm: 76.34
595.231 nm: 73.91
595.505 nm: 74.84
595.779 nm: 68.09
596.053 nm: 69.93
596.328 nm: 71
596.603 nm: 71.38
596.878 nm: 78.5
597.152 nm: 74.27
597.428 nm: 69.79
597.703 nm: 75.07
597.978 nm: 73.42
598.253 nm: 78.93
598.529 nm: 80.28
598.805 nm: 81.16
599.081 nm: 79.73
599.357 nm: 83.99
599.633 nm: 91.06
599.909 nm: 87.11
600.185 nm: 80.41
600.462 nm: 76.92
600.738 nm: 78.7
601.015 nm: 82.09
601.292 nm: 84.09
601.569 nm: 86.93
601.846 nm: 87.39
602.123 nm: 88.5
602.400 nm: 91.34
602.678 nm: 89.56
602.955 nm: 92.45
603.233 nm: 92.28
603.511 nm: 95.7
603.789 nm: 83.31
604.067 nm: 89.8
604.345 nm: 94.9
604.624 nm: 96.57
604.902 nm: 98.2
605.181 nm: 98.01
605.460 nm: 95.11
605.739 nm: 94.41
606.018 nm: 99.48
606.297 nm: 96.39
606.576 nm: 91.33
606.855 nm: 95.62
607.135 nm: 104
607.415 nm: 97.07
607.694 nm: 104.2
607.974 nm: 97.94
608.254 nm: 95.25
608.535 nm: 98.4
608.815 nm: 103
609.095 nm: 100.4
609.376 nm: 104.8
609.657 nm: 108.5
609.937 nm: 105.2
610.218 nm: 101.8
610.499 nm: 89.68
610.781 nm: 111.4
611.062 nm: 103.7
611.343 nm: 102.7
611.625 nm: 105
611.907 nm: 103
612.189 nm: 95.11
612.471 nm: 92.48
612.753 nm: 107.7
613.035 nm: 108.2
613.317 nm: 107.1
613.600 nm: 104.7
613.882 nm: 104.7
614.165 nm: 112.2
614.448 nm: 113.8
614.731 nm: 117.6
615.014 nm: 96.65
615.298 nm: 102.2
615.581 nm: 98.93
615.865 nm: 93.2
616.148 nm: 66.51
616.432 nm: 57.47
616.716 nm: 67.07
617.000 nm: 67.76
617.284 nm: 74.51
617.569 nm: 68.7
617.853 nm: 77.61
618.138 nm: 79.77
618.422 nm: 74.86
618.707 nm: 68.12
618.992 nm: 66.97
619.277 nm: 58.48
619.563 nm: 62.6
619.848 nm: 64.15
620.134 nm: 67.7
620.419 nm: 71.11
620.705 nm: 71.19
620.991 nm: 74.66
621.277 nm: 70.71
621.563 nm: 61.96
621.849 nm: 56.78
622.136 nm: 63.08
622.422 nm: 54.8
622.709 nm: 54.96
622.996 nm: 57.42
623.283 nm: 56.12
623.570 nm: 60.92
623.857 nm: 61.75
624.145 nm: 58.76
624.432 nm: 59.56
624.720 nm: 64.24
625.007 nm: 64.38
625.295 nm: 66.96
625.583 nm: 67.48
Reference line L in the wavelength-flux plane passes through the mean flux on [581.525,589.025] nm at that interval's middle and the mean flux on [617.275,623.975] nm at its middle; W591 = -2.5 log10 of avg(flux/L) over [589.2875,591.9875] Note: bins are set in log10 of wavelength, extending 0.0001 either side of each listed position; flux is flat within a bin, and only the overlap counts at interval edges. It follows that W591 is 0.393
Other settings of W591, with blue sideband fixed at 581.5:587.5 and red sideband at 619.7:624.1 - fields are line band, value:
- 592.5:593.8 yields 0.18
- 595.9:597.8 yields 0.09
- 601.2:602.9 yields -0.17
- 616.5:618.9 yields -0.10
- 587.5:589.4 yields 0.50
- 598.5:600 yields -0.09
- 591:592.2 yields 0.23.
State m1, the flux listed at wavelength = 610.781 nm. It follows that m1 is 111.4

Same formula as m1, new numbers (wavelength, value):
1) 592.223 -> 64.38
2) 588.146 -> 64.66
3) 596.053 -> 69.93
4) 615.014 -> 96.65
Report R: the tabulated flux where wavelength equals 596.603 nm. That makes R 71.38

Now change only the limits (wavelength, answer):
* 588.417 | 62.43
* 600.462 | 76.92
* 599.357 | 83.99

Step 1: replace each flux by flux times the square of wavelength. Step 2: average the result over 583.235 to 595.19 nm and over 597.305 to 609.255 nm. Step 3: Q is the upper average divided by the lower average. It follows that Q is 1.35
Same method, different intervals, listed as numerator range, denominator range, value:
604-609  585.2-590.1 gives 1.67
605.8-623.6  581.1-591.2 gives 1.28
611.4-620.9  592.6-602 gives 1.18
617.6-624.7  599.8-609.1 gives 0.74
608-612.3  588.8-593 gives 1.97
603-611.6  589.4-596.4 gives 1.57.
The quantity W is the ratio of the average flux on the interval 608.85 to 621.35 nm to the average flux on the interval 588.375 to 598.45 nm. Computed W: 1.4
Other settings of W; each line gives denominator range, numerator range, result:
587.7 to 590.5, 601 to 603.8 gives 1.81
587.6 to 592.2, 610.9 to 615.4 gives 1.91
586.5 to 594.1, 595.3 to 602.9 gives 1.31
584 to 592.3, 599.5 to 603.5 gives 1.30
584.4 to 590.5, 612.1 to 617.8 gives 1.42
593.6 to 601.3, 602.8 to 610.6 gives 1.26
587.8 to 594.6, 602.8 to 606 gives 1.56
